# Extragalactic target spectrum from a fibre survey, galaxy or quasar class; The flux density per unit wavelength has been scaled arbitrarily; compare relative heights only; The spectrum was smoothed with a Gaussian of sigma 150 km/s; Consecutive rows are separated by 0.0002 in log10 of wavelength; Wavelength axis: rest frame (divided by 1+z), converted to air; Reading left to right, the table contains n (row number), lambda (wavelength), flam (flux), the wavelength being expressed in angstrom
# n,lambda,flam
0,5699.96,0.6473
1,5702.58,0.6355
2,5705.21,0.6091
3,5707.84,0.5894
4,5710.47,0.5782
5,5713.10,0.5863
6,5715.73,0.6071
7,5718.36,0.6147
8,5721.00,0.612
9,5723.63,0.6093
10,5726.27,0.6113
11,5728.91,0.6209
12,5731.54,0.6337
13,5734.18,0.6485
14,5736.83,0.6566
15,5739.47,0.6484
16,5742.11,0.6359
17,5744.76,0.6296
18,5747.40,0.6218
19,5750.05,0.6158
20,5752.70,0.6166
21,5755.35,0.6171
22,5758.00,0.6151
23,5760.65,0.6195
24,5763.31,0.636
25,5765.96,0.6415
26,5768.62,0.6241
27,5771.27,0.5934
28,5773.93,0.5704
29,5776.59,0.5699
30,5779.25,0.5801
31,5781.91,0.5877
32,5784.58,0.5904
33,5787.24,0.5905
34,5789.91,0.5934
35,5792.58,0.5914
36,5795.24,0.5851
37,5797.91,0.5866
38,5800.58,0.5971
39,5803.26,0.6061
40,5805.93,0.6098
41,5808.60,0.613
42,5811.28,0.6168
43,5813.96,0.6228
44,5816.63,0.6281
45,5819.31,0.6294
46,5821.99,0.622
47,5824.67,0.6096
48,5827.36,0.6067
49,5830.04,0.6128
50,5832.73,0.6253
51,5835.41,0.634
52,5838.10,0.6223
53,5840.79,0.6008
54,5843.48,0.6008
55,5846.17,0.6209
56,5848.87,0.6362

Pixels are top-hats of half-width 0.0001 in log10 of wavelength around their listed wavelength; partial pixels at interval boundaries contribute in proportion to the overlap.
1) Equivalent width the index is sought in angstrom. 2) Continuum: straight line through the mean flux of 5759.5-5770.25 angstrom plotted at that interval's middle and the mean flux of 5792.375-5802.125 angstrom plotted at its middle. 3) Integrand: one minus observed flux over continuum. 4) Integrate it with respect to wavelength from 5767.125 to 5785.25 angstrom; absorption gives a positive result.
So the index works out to 0.8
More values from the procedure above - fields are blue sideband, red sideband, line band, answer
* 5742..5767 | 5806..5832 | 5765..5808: 1.81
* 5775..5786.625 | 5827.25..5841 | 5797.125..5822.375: -0.46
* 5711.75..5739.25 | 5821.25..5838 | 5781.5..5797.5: 0.77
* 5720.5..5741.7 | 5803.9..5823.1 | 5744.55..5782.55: 1.08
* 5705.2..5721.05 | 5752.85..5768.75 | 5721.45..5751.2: -0.92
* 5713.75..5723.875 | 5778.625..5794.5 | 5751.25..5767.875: -0.75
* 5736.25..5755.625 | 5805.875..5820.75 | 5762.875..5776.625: 0.43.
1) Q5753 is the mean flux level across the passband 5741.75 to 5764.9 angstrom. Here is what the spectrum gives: 0.623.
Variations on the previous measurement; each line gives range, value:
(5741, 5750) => 0.627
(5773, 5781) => 0.575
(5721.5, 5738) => 0.629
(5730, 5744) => 0.644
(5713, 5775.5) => 0.621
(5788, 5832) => 0.608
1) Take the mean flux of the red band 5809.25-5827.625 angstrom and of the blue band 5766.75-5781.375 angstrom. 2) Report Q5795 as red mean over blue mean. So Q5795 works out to 1.1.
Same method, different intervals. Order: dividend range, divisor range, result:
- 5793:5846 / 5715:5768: 0.98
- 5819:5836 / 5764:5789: 1.04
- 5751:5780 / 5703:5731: 1.00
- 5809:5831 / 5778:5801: 1.05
